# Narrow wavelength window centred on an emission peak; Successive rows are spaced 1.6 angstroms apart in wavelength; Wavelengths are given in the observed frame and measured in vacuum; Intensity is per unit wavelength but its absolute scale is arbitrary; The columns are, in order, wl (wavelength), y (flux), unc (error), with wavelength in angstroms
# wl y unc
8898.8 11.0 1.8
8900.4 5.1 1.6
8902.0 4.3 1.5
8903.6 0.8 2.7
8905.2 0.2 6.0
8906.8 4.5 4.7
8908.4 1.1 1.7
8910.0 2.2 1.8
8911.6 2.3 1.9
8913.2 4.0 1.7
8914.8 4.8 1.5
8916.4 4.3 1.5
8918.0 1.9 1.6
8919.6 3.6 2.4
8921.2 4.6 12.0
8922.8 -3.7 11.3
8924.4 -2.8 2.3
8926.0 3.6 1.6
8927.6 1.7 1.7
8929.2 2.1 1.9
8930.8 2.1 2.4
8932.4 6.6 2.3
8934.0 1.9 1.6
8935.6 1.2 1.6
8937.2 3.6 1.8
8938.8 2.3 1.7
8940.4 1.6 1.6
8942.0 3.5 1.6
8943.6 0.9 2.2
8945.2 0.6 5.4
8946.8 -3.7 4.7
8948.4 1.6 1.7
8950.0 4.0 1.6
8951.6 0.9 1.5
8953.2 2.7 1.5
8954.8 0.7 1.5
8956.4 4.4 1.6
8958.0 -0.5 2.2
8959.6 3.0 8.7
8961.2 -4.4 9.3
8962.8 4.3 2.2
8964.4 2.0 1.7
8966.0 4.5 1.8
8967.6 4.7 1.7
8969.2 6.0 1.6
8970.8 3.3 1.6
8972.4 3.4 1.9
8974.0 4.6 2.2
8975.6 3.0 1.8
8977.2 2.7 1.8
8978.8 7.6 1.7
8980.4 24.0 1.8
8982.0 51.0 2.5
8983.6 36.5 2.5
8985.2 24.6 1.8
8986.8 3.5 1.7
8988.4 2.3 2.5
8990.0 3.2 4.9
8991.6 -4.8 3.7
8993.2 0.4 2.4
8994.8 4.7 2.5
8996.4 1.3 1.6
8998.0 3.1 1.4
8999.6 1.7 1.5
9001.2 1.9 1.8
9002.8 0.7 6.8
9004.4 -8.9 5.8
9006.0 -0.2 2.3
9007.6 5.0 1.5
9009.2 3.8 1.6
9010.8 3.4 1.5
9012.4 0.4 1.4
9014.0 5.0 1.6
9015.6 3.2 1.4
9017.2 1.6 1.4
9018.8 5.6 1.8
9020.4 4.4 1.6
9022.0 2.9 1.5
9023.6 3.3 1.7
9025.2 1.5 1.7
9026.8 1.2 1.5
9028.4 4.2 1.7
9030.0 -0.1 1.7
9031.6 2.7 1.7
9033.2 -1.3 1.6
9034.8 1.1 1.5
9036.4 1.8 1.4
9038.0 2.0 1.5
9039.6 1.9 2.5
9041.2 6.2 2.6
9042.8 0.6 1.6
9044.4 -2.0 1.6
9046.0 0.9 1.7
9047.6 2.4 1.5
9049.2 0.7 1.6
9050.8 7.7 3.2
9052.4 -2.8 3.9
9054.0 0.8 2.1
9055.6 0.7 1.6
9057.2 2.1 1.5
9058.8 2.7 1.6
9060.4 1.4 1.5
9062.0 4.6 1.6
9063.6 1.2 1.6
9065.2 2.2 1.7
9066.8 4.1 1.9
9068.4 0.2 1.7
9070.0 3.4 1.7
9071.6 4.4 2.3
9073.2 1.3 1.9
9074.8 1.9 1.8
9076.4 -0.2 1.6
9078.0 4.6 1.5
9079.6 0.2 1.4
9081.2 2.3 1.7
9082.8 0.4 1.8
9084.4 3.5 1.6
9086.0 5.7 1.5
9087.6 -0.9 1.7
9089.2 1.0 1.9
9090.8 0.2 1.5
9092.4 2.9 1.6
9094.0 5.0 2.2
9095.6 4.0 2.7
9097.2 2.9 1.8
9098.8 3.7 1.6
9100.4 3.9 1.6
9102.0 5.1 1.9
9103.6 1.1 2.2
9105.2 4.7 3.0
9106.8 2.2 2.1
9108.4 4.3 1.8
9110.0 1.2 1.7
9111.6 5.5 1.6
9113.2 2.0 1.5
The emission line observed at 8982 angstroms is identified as [O III]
